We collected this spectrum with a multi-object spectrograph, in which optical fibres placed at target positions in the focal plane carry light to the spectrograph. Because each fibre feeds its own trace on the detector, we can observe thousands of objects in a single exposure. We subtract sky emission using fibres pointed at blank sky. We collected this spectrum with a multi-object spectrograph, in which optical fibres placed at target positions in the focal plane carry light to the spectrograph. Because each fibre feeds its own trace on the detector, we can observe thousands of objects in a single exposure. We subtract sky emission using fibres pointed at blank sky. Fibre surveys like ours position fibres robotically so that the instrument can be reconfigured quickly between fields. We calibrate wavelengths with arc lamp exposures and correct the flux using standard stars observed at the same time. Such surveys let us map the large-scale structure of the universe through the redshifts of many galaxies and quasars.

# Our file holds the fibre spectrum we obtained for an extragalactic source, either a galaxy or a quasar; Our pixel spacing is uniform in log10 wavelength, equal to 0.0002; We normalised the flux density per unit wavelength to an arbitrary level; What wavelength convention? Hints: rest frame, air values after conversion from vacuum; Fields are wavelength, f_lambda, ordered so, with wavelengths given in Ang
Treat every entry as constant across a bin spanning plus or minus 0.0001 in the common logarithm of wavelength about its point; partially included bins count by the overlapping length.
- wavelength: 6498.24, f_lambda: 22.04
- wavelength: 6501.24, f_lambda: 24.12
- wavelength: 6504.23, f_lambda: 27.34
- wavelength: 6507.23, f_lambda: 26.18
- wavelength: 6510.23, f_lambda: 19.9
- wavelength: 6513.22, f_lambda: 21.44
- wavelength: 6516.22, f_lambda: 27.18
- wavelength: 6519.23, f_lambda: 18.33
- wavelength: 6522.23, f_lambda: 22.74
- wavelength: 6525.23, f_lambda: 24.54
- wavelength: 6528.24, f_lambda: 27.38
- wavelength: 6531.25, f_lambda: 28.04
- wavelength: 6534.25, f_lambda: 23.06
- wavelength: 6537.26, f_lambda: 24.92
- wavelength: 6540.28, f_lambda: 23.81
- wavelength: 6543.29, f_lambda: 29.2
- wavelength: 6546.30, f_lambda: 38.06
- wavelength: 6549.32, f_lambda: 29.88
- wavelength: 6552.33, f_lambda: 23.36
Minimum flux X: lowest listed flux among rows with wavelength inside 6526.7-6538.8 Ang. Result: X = 23.06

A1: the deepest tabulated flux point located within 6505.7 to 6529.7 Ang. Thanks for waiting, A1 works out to 18.33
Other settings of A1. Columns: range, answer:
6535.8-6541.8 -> 23.81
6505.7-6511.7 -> 19.9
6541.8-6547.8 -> 29.2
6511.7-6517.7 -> 21.44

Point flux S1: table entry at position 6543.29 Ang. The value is 29.2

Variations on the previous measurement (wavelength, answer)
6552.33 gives 23.36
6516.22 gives 27.18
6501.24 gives 24.12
